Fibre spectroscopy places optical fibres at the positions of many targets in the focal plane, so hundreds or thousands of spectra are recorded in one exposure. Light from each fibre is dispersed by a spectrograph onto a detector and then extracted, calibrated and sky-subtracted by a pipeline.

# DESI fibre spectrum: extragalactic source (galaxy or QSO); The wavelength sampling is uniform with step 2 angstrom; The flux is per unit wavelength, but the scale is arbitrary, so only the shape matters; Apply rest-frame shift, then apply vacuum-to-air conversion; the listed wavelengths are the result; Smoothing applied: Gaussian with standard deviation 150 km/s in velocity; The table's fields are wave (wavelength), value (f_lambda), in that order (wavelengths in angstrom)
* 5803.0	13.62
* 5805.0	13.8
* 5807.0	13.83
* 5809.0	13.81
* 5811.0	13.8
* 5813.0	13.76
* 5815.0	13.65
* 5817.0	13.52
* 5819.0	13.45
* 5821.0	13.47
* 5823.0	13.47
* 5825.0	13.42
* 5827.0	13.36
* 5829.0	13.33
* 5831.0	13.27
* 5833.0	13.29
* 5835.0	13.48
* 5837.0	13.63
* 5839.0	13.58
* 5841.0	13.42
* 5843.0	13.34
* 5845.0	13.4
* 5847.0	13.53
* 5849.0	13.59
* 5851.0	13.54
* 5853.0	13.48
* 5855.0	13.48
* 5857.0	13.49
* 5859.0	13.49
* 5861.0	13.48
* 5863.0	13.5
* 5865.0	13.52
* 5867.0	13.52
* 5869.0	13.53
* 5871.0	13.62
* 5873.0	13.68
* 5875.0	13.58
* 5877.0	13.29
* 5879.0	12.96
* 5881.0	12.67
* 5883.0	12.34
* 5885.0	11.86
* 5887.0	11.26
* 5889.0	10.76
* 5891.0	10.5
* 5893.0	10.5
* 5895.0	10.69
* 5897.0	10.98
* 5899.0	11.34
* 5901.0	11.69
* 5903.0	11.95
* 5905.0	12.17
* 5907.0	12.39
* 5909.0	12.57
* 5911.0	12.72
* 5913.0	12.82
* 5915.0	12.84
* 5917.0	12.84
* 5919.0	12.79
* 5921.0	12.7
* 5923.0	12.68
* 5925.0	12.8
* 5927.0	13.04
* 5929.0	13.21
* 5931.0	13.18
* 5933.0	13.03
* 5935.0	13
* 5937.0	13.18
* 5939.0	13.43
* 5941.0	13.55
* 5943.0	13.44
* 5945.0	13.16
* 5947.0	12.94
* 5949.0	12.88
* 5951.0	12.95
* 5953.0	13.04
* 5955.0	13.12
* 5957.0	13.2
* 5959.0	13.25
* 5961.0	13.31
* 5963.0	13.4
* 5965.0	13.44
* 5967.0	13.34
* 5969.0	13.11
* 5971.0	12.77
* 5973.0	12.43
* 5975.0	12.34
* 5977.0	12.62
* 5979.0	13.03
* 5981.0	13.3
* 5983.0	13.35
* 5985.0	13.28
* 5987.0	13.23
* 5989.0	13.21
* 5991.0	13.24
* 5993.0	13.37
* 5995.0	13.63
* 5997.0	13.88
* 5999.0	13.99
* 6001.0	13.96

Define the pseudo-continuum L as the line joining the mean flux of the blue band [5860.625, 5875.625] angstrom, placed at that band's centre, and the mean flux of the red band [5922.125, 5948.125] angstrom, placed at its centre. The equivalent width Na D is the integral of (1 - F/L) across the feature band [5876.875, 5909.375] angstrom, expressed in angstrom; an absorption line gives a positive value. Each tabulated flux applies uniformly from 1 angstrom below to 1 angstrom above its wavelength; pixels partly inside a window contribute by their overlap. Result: 4.1 angstrom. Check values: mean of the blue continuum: 13.6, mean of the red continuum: 13.1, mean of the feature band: 11.7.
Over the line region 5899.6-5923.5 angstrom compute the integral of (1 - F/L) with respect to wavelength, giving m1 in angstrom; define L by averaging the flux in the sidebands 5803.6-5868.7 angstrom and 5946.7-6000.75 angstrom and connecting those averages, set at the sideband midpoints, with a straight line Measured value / 1.5 angstrom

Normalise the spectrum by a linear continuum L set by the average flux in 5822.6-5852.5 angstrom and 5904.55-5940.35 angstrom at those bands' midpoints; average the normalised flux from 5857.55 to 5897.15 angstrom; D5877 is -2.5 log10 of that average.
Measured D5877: 0.06 mag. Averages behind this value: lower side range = 13.4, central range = 12.5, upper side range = 12.9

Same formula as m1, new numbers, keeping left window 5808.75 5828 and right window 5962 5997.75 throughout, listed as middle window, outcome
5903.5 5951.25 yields 1.3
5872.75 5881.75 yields 0.1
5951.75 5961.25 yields 0.0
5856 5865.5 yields 0.0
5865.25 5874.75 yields -0.1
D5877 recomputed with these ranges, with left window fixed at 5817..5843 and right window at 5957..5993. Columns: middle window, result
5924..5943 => 0.00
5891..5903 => 0.20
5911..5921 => 0.04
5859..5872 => -0.01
